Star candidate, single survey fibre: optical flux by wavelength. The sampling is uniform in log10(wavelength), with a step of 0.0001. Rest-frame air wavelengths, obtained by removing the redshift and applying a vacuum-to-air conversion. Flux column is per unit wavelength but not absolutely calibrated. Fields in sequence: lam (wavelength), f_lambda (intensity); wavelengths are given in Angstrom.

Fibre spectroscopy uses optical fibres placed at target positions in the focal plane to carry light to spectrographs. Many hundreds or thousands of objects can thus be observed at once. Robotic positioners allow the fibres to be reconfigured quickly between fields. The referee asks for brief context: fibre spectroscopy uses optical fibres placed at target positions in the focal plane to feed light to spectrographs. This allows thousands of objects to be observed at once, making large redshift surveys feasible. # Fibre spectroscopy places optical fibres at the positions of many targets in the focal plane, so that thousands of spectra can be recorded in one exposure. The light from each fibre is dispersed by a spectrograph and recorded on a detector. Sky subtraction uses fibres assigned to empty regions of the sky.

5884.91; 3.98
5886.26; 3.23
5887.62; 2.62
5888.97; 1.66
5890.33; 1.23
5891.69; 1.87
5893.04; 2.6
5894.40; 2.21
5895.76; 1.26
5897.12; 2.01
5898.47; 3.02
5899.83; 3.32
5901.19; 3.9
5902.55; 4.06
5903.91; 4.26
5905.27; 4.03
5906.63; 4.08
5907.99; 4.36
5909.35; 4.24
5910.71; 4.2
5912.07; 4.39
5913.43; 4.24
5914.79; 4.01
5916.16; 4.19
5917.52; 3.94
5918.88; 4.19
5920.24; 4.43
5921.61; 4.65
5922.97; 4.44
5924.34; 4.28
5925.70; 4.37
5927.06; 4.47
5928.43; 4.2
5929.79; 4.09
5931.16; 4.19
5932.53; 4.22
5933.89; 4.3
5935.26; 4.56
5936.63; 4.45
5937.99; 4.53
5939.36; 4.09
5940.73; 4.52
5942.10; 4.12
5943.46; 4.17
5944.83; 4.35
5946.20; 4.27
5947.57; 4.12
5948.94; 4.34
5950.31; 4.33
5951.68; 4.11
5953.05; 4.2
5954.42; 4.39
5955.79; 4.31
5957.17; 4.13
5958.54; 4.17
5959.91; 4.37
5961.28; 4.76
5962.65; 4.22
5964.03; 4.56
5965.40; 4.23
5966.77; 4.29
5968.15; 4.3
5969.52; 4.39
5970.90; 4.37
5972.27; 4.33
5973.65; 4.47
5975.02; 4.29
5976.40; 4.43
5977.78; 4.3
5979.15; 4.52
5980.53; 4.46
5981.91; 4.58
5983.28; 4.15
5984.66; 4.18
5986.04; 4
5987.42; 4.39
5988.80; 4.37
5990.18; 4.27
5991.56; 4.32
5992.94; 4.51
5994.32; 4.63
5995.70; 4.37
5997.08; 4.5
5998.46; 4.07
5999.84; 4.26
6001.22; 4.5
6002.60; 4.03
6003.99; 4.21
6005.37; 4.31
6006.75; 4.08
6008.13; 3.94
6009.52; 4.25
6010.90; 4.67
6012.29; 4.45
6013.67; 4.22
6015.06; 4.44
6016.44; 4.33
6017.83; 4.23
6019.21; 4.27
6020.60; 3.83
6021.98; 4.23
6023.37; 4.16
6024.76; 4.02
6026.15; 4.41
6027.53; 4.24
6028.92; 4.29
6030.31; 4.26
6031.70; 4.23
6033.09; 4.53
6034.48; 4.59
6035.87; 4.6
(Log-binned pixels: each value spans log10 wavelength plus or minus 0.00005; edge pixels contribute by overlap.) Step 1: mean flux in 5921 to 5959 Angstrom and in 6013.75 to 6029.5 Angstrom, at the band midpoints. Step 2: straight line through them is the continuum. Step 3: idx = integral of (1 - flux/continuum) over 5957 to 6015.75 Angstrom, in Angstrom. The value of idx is -1.1 Angstrom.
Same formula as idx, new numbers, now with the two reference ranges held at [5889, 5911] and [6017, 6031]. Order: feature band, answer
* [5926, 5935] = -2.4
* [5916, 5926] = -3.1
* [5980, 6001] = -2.4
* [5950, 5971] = -3.9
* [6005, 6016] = -0.6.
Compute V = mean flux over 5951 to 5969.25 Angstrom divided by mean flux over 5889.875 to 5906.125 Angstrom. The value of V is 1.5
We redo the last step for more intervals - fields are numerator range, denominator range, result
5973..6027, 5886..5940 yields 1.16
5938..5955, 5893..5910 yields 1.27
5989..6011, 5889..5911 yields 1.39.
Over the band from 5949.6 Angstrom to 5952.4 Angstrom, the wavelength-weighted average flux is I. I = 4.22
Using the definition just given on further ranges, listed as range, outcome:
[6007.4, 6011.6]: 4.28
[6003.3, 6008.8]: 4.14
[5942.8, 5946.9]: 4.26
